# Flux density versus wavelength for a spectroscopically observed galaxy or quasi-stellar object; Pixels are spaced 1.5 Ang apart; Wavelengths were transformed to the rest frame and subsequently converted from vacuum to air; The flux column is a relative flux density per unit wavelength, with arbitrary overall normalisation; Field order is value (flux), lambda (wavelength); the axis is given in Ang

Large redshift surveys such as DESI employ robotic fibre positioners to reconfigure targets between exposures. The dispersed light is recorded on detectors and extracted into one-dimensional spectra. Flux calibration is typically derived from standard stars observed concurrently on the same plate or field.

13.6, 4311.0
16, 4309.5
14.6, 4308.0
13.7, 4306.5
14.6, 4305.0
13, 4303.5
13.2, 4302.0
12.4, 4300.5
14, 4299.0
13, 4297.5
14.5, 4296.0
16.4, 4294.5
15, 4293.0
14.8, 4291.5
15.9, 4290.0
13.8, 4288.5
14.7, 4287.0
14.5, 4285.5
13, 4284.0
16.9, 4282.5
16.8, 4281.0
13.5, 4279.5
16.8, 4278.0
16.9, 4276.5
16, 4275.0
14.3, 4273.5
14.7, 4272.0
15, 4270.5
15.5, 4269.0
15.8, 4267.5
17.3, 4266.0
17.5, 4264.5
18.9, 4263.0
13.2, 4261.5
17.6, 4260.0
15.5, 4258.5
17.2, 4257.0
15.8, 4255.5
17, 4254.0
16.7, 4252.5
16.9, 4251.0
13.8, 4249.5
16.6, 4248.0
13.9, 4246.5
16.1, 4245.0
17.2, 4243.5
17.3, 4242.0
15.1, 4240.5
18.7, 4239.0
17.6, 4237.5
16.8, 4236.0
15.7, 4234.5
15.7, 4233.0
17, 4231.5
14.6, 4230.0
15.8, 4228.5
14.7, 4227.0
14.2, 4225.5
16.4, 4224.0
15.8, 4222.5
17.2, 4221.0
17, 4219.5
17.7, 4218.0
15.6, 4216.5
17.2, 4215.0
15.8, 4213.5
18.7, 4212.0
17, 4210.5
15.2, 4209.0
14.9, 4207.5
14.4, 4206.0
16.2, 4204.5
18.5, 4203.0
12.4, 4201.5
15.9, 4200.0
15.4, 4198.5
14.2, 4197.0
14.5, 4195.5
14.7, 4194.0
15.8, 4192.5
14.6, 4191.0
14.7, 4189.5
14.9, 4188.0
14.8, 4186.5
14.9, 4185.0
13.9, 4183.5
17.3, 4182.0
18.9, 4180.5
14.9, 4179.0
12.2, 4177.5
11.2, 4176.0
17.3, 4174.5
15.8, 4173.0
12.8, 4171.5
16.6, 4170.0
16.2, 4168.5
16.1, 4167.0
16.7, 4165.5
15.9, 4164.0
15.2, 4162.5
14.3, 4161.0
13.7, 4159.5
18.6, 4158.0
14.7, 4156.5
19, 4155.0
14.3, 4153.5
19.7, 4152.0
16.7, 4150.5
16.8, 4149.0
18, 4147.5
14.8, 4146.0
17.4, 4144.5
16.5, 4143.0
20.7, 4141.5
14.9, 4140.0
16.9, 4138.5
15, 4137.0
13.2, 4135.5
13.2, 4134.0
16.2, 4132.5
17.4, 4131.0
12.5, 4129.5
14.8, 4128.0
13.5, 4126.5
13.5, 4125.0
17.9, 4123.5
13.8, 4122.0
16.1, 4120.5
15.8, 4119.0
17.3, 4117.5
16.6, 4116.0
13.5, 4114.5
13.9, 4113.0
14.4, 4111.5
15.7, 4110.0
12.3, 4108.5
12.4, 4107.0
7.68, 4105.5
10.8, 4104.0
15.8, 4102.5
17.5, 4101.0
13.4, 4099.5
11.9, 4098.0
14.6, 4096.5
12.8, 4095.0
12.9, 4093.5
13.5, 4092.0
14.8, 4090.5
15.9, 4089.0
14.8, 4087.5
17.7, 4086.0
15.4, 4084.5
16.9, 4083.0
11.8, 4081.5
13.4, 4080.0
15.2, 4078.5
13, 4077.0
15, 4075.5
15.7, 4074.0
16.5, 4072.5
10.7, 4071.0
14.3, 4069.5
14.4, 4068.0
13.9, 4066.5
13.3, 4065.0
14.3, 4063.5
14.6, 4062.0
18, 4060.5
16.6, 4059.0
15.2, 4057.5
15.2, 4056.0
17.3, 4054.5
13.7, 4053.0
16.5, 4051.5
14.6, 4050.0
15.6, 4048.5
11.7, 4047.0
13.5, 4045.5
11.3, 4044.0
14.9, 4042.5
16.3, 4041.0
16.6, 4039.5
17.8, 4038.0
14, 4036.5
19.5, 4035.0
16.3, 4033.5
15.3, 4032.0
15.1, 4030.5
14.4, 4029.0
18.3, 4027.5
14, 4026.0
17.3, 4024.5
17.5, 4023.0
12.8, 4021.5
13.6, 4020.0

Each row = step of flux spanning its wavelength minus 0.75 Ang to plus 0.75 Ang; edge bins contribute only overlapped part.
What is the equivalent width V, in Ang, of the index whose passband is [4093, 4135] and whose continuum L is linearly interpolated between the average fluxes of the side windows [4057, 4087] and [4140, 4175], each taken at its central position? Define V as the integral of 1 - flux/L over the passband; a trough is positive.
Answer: 3.7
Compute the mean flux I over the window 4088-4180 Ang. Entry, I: 15.1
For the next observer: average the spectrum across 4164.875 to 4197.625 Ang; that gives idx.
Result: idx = 15.1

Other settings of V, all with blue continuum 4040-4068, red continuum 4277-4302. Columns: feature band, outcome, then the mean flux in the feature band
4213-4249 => -3.6 Ang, 16.2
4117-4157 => -3.2 Ang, 15.9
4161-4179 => -0.3 Ang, 15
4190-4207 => -0.4 Ang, 15.1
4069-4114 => 2.4 Ang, 14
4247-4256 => -0.8 Ang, 16.1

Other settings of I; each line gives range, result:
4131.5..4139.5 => 15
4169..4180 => 14.5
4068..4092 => 14.7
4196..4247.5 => 16.1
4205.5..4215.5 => 16.2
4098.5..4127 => 14.3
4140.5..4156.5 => 17.2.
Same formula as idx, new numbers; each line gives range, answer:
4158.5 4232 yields 15.5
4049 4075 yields 15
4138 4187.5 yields 16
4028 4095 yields 14.9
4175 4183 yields 14.9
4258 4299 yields 15.4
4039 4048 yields 14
